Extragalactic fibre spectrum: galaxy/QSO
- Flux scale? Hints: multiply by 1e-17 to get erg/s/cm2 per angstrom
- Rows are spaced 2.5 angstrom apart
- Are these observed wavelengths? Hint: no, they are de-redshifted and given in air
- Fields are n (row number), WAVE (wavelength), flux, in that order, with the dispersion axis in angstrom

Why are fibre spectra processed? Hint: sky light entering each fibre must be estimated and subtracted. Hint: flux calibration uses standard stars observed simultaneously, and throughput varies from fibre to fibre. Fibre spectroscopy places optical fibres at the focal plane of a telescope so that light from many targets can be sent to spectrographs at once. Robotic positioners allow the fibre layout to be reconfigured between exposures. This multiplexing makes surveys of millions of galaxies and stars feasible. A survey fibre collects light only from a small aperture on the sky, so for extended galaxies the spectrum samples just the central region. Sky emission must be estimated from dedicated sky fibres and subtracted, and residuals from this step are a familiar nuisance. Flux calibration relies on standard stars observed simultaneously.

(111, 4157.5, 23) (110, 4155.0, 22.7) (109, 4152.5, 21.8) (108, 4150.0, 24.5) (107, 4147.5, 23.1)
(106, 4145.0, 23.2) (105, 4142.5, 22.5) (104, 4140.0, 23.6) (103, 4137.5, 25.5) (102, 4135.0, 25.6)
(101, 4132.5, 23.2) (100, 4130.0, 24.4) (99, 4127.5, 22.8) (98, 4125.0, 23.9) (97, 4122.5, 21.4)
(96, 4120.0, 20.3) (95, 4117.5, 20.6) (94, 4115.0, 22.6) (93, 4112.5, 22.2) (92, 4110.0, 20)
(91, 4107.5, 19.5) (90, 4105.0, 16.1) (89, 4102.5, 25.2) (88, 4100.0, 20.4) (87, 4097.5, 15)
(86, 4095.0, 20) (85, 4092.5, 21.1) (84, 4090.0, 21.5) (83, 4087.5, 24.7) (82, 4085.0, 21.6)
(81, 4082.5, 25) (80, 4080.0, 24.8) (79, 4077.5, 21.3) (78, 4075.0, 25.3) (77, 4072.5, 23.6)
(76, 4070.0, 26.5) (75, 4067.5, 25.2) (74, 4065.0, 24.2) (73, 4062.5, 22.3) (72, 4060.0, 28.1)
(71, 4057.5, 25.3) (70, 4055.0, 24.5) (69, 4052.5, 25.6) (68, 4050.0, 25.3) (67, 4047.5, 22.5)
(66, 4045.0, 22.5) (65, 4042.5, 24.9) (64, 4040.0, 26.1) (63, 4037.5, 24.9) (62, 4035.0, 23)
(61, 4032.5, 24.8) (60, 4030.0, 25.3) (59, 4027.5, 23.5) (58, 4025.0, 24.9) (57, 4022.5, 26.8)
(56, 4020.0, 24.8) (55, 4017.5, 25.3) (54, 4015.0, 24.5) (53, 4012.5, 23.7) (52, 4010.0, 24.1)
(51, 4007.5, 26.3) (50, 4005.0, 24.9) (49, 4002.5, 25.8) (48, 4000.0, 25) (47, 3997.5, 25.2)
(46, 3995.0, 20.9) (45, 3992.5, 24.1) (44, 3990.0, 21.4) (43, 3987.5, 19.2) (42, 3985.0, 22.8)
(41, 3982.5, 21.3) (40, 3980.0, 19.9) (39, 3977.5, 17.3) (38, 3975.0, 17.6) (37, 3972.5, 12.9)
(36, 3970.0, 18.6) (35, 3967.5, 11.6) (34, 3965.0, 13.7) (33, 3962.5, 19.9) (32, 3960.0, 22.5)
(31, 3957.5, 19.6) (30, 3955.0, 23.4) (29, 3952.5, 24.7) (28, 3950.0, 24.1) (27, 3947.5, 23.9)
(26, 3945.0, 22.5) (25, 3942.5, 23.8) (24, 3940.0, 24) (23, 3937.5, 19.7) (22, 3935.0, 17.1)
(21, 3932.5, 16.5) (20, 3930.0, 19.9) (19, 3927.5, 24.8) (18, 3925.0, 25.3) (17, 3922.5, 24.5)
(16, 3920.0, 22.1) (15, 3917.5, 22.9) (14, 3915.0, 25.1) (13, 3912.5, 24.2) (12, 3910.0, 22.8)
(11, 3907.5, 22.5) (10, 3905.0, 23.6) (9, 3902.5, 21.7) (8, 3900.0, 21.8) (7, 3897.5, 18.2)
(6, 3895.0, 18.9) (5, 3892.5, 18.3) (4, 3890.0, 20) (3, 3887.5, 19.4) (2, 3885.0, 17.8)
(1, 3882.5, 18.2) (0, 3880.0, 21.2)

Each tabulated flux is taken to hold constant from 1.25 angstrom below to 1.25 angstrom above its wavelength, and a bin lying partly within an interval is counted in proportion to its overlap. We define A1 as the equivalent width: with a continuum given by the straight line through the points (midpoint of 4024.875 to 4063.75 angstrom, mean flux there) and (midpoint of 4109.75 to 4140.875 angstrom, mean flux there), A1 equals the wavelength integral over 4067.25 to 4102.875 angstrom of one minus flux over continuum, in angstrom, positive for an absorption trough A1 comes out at 1.7 angstrom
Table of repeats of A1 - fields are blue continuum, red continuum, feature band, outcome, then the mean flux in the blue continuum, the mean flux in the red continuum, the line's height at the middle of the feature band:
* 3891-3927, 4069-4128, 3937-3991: 4.8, 22.3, 21.9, 22.2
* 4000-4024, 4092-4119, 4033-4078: -3.4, 25.1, 20.2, 22.8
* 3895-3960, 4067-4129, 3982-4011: -1.7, 22.3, 22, 22.2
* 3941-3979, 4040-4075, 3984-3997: -0.3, 19.8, 24.7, 21.3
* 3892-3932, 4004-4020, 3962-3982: 6.1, 22.3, 24.8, 23.8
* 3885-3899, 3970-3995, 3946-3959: -2.5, 18.9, 19.6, 19.4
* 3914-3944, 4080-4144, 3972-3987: 2.1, 22.1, 22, 22.1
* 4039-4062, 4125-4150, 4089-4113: 4.2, 24.9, 23.8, 24.3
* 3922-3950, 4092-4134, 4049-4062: -2.5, 22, 21.1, 21.4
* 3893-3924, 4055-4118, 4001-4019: -2.0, 22.3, 22.5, 22.4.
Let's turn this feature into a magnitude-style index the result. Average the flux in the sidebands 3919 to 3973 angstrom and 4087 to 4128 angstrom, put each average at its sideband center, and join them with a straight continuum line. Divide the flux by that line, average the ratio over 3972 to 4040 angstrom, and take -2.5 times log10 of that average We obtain -0.11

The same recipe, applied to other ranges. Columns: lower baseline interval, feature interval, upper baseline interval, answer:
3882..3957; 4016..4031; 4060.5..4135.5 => -0.14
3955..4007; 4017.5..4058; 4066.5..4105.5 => -0.15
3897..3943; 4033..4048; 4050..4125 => -0.07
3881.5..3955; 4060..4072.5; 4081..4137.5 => -0.14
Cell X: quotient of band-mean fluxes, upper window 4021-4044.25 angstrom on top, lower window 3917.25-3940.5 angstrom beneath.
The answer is 1.15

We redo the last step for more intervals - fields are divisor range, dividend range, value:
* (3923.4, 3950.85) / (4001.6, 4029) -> 1.14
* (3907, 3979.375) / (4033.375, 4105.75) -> 1.12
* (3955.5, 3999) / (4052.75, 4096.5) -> 1.23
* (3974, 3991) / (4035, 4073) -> 1.24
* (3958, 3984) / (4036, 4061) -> 1.41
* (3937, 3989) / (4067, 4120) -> 1.09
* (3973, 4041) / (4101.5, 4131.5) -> 0.92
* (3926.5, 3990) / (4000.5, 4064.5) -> 1.24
